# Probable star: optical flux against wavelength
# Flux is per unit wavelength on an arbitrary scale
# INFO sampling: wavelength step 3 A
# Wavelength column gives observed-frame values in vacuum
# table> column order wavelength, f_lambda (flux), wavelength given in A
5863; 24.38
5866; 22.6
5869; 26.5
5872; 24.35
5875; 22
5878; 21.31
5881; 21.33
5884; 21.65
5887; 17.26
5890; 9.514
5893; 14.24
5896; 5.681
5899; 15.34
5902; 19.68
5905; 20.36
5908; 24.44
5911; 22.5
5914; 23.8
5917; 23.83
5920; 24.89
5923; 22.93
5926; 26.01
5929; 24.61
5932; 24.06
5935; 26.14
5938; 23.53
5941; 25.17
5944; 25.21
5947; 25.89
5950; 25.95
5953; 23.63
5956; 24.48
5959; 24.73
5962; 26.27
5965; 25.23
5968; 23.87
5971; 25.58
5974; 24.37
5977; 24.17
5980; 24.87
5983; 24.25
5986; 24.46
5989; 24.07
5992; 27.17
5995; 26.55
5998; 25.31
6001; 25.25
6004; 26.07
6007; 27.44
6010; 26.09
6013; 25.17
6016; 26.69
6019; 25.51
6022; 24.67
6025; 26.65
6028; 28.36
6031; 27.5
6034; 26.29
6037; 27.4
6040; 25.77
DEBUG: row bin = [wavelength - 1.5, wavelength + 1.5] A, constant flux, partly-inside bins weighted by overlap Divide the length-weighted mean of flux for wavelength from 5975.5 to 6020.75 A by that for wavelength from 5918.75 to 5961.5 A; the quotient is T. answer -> 1.03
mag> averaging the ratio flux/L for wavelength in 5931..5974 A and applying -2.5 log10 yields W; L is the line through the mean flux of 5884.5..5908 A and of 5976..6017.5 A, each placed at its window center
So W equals -0.185 mag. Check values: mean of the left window 15.5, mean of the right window 25.6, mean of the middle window 25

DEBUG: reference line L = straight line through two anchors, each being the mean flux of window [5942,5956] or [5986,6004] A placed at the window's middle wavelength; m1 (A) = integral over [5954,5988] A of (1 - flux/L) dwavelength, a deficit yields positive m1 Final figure 0.8 A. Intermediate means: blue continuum 25.1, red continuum 25.6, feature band 24.7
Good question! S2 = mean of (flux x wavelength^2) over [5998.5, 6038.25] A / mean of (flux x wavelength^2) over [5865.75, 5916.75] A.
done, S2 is 1.4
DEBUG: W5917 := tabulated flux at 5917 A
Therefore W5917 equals 23.83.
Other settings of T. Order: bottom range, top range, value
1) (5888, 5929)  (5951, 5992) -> 1.26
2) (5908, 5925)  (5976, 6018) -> 1.08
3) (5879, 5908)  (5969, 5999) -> 1.51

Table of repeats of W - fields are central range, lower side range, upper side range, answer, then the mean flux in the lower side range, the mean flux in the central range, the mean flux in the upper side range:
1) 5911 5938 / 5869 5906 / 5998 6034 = -0.192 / 18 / 24.4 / 26.3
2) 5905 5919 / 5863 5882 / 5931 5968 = 0.035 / 23.2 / 23.3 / 25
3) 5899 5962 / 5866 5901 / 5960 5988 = -0.108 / 18.3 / 23.9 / 24.8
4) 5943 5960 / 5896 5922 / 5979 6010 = -0.078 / 20.9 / 25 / 25.6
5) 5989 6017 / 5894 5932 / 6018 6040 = -0.029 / 21.2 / 26.1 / 26.6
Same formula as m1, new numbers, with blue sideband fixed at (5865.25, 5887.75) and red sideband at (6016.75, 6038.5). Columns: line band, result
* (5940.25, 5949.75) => -0.50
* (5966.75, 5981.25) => 0.29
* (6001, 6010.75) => -0.14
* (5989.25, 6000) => -0.15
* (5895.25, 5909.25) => 3.32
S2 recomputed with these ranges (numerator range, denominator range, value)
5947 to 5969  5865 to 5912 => 1.33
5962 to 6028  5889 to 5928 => 1.33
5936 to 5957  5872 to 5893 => 1.34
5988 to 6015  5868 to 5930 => 1.31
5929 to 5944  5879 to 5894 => 1.48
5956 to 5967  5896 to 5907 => 1.51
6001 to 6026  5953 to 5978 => 1.07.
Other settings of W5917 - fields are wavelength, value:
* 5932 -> 24.06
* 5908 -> 24.44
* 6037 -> 27.4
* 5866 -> 22.6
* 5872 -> 24.35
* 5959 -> 24.73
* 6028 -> 28.36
